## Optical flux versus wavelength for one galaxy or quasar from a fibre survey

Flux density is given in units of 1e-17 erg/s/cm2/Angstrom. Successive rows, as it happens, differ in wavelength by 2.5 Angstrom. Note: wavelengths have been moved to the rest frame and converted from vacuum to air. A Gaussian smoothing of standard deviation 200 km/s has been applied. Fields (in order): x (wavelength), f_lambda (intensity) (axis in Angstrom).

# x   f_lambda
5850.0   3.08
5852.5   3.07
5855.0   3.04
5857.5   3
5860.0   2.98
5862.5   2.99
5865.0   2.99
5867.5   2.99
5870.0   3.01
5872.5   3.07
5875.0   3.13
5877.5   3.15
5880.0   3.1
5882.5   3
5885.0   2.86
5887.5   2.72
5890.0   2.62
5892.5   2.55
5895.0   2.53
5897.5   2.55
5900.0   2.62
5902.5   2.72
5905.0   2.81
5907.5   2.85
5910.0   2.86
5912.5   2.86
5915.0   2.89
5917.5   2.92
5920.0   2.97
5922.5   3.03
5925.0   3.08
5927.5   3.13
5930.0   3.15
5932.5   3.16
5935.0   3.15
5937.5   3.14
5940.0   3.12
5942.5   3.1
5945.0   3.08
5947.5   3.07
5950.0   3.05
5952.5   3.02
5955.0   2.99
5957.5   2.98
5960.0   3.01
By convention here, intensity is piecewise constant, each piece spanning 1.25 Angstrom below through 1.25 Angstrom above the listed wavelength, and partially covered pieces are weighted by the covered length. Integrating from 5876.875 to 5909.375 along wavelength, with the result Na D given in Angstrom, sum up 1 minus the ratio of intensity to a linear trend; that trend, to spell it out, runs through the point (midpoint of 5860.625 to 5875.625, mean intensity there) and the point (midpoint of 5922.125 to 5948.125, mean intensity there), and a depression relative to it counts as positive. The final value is 3.1 Angstrom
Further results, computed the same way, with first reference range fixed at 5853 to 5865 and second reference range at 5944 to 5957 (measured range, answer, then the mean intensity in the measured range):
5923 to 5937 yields -0.45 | 3.13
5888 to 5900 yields 1.75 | 2.58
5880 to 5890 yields 0.51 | 2.86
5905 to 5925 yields 0.72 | 2.92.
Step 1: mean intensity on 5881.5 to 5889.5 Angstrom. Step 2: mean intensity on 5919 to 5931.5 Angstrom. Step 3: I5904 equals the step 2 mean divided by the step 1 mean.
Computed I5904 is 1.09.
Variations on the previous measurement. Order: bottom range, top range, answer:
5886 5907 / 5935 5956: 1.16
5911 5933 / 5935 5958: 1.02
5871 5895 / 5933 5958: 1.06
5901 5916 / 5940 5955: 1.08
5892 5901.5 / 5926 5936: 1.23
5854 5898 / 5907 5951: 1.04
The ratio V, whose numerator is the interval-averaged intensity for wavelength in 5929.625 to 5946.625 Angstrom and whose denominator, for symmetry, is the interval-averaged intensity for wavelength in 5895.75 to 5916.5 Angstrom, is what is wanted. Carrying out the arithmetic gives 1.1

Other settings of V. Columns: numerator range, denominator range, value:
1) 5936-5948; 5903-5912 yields 1.10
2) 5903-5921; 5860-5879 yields 0.94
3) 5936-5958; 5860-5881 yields 1.01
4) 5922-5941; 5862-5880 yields 1.02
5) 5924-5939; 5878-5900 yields 1.14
